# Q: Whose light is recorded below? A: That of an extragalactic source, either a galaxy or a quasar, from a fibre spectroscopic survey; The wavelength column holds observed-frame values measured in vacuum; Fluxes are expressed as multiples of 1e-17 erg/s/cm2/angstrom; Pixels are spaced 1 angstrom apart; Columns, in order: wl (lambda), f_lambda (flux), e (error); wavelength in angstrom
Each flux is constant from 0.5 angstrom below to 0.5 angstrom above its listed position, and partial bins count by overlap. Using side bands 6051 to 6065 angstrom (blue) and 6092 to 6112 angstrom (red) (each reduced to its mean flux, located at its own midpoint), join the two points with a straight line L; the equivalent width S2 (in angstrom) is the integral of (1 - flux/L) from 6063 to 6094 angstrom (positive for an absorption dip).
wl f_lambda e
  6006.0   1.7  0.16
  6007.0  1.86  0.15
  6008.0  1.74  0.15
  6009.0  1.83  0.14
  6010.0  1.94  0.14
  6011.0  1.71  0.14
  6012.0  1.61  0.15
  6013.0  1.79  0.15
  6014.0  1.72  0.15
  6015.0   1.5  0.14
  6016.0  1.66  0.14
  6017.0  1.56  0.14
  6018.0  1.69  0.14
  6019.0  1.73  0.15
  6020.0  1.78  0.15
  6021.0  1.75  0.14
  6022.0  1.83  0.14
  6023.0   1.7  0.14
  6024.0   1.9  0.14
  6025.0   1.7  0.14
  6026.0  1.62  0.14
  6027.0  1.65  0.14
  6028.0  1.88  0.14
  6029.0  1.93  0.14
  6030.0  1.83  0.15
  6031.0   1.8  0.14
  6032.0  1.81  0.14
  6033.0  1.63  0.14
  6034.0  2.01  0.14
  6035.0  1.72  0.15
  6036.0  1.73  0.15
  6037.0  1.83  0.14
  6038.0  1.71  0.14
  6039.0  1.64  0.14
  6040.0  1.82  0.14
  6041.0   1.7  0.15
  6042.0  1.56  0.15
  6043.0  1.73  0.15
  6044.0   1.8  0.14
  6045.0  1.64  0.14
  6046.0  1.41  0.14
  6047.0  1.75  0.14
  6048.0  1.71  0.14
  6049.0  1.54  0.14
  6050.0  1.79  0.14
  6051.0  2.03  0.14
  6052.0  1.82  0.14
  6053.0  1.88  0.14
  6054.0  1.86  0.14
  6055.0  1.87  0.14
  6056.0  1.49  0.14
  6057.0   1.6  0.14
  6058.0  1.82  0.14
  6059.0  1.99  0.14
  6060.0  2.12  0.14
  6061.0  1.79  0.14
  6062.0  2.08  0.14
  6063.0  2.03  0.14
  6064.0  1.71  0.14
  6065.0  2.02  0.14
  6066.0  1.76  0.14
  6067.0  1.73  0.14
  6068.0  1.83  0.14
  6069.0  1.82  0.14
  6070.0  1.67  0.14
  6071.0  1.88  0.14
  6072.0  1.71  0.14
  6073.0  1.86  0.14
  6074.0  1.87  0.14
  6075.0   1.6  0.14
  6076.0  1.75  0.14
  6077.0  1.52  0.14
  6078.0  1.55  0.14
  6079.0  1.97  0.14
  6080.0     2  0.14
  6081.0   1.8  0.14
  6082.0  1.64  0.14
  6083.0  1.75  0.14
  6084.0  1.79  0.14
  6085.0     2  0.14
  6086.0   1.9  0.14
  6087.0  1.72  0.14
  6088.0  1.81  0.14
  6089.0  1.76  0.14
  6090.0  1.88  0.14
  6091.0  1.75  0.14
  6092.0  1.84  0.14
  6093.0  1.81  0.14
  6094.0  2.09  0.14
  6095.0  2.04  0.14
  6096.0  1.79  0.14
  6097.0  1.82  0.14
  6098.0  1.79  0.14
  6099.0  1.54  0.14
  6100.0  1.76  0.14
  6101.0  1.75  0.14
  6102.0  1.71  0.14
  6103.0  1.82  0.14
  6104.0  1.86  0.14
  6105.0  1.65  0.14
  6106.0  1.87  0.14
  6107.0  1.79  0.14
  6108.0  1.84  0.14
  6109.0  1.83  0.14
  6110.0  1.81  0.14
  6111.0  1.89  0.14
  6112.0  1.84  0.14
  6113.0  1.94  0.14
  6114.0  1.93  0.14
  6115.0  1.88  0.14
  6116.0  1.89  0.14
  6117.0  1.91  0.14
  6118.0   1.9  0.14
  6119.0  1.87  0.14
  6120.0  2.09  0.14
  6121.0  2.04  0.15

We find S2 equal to 0.7 angstrom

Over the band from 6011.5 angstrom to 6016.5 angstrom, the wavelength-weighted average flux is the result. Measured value 1.66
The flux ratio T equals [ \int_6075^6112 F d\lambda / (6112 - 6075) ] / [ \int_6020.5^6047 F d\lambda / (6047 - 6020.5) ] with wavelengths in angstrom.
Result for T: 1.03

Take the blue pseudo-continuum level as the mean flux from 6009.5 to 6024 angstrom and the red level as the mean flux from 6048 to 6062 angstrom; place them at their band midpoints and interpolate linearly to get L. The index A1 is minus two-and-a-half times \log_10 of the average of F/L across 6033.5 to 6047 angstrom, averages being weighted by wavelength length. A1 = 0.04 mag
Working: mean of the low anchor 1.72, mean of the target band 1.72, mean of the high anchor 1.82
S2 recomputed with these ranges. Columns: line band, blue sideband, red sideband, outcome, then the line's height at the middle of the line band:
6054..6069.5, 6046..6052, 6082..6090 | -0.7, 1.76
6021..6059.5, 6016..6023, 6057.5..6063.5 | 1.8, 1.85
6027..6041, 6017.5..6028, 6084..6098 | -0.2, 1.76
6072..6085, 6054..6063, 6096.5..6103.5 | 0.3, 1.8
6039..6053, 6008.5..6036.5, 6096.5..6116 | 0.4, 1.77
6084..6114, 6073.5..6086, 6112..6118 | 0.3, 1.85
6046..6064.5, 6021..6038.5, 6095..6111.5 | -0.3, 1.78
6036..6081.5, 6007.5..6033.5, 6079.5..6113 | 0.1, 1.78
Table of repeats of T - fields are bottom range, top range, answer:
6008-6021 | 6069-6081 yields 1.03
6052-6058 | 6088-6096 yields 1.07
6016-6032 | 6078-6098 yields 1.05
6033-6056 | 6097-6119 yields 1.04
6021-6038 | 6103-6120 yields 1.04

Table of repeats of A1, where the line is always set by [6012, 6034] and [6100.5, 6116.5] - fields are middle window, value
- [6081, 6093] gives 0.00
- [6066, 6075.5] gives 0.01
